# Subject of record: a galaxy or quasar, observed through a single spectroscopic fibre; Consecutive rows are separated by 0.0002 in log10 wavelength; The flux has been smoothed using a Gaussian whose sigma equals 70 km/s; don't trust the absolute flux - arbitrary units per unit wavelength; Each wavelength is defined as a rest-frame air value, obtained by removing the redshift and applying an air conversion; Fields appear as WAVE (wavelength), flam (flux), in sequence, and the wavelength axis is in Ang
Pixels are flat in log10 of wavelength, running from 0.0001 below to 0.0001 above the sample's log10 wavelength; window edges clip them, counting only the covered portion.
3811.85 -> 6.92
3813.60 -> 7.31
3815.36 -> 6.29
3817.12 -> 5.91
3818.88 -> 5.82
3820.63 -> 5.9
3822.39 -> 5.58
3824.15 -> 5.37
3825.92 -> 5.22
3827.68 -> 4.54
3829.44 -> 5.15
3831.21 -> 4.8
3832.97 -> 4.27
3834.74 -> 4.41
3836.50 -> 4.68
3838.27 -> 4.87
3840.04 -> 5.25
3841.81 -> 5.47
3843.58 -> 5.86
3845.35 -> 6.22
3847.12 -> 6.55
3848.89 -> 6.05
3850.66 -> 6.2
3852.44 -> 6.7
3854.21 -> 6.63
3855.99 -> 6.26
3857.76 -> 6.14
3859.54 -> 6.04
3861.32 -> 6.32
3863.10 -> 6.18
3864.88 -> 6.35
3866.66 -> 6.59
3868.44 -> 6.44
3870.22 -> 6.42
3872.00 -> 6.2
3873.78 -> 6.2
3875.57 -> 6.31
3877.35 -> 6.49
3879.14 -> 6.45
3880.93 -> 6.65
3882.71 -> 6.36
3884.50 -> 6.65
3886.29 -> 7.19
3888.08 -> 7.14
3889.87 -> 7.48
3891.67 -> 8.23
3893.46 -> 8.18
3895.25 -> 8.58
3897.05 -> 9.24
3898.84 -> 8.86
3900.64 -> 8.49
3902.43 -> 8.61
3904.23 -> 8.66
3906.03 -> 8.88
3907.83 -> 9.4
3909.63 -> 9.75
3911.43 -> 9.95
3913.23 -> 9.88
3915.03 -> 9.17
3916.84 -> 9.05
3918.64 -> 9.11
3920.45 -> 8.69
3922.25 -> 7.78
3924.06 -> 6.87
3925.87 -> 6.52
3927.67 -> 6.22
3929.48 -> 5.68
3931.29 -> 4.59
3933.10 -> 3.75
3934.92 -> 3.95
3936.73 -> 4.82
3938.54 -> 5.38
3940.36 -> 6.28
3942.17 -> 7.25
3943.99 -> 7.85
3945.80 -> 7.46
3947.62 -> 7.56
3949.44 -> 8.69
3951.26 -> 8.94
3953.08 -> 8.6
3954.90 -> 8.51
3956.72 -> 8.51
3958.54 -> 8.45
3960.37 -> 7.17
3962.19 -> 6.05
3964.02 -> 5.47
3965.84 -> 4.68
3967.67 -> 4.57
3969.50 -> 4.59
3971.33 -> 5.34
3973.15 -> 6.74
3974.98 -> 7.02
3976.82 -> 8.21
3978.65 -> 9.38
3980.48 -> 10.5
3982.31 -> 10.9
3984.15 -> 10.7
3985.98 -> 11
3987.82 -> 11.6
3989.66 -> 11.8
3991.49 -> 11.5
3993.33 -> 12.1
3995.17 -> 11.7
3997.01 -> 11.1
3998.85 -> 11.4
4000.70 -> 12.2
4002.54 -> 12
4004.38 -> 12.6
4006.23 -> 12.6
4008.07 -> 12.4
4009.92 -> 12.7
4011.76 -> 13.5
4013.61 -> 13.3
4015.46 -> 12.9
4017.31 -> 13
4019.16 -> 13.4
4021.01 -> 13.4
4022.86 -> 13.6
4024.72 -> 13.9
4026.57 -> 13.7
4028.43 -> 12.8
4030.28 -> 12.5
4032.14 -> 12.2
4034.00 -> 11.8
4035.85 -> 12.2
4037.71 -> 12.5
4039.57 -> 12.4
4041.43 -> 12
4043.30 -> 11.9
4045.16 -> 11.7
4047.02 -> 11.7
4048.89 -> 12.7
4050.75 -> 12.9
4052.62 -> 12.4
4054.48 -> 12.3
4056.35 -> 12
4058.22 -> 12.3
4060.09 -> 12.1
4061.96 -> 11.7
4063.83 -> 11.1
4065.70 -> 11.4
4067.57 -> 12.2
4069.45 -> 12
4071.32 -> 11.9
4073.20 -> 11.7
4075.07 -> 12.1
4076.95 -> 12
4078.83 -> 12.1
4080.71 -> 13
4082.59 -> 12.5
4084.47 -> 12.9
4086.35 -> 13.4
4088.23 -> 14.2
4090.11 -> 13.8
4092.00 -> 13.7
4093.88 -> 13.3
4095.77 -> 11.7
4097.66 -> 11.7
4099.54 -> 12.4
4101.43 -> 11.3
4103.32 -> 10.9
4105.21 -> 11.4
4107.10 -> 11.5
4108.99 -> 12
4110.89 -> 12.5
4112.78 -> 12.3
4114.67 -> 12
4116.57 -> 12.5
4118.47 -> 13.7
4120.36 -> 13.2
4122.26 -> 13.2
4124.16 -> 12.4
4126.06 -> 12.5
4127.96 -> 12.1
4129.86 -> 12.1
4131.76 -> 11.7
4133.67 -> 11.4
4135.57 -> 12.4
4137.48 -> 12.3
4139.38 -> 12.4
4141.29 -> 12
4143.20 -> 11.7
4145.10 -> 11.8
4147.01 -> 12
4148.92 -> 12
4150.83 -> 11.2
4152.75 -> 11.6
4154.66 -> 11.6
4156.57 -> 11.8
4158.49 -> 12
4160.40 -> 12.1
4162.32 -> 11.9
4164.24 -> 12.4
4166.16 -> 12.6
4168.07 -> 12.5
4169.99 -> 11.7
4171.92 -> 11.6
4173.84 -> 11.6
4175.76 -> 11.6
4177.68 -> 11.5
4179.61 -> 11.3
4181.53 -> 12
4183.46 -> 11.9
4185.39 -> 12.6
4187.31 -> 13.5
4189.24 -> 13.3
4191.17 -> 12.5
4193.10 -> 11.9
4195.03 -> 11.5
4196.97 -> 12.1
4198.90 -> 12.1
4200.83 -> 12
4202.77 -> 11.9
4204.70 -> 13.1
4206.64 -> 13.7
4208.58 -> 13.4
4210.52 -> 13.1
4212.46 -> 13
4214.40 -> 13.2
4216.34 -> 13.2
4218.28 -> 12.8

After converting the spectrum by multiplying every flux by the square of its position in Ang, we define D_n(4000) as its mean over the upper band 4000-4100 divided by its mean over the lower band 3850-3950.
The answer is 1.88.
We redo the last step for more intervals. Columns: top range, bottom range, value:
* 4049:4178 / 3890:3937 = 1.72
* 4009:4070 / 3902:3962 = 1.73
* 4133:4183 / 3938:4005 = 1.48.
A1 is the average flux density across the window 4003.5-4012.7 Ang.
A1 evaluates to 12.8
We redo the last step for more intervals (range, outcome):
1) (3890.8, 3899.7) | 8.62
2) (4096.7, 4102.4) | 11.8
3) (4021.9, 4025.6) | 13.7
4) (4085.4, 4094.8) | 13.7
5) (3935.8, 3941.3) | 5.5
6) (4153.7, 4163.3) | 11.9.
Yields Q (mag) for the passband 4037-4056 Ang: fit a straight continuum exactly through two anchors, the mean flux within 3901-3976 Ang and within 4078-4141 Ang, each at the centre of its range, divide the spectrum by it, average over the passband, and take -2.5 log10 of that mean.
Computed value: -0.16 mag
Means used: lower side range 7.24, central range 12.2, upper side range 12.4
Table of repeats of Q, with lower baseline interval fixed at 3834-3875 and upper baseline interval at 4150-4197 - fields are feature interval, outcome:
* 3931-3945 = 0.343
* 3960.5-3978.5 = 0.326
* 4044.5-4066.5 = -0.224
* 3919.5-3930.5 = 0.058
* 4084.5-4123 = -0.173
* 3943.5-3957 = -0.061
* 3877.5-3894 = -0.078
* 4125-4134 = -0.077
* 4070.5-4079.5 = -0.177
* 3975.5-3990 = -0.224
